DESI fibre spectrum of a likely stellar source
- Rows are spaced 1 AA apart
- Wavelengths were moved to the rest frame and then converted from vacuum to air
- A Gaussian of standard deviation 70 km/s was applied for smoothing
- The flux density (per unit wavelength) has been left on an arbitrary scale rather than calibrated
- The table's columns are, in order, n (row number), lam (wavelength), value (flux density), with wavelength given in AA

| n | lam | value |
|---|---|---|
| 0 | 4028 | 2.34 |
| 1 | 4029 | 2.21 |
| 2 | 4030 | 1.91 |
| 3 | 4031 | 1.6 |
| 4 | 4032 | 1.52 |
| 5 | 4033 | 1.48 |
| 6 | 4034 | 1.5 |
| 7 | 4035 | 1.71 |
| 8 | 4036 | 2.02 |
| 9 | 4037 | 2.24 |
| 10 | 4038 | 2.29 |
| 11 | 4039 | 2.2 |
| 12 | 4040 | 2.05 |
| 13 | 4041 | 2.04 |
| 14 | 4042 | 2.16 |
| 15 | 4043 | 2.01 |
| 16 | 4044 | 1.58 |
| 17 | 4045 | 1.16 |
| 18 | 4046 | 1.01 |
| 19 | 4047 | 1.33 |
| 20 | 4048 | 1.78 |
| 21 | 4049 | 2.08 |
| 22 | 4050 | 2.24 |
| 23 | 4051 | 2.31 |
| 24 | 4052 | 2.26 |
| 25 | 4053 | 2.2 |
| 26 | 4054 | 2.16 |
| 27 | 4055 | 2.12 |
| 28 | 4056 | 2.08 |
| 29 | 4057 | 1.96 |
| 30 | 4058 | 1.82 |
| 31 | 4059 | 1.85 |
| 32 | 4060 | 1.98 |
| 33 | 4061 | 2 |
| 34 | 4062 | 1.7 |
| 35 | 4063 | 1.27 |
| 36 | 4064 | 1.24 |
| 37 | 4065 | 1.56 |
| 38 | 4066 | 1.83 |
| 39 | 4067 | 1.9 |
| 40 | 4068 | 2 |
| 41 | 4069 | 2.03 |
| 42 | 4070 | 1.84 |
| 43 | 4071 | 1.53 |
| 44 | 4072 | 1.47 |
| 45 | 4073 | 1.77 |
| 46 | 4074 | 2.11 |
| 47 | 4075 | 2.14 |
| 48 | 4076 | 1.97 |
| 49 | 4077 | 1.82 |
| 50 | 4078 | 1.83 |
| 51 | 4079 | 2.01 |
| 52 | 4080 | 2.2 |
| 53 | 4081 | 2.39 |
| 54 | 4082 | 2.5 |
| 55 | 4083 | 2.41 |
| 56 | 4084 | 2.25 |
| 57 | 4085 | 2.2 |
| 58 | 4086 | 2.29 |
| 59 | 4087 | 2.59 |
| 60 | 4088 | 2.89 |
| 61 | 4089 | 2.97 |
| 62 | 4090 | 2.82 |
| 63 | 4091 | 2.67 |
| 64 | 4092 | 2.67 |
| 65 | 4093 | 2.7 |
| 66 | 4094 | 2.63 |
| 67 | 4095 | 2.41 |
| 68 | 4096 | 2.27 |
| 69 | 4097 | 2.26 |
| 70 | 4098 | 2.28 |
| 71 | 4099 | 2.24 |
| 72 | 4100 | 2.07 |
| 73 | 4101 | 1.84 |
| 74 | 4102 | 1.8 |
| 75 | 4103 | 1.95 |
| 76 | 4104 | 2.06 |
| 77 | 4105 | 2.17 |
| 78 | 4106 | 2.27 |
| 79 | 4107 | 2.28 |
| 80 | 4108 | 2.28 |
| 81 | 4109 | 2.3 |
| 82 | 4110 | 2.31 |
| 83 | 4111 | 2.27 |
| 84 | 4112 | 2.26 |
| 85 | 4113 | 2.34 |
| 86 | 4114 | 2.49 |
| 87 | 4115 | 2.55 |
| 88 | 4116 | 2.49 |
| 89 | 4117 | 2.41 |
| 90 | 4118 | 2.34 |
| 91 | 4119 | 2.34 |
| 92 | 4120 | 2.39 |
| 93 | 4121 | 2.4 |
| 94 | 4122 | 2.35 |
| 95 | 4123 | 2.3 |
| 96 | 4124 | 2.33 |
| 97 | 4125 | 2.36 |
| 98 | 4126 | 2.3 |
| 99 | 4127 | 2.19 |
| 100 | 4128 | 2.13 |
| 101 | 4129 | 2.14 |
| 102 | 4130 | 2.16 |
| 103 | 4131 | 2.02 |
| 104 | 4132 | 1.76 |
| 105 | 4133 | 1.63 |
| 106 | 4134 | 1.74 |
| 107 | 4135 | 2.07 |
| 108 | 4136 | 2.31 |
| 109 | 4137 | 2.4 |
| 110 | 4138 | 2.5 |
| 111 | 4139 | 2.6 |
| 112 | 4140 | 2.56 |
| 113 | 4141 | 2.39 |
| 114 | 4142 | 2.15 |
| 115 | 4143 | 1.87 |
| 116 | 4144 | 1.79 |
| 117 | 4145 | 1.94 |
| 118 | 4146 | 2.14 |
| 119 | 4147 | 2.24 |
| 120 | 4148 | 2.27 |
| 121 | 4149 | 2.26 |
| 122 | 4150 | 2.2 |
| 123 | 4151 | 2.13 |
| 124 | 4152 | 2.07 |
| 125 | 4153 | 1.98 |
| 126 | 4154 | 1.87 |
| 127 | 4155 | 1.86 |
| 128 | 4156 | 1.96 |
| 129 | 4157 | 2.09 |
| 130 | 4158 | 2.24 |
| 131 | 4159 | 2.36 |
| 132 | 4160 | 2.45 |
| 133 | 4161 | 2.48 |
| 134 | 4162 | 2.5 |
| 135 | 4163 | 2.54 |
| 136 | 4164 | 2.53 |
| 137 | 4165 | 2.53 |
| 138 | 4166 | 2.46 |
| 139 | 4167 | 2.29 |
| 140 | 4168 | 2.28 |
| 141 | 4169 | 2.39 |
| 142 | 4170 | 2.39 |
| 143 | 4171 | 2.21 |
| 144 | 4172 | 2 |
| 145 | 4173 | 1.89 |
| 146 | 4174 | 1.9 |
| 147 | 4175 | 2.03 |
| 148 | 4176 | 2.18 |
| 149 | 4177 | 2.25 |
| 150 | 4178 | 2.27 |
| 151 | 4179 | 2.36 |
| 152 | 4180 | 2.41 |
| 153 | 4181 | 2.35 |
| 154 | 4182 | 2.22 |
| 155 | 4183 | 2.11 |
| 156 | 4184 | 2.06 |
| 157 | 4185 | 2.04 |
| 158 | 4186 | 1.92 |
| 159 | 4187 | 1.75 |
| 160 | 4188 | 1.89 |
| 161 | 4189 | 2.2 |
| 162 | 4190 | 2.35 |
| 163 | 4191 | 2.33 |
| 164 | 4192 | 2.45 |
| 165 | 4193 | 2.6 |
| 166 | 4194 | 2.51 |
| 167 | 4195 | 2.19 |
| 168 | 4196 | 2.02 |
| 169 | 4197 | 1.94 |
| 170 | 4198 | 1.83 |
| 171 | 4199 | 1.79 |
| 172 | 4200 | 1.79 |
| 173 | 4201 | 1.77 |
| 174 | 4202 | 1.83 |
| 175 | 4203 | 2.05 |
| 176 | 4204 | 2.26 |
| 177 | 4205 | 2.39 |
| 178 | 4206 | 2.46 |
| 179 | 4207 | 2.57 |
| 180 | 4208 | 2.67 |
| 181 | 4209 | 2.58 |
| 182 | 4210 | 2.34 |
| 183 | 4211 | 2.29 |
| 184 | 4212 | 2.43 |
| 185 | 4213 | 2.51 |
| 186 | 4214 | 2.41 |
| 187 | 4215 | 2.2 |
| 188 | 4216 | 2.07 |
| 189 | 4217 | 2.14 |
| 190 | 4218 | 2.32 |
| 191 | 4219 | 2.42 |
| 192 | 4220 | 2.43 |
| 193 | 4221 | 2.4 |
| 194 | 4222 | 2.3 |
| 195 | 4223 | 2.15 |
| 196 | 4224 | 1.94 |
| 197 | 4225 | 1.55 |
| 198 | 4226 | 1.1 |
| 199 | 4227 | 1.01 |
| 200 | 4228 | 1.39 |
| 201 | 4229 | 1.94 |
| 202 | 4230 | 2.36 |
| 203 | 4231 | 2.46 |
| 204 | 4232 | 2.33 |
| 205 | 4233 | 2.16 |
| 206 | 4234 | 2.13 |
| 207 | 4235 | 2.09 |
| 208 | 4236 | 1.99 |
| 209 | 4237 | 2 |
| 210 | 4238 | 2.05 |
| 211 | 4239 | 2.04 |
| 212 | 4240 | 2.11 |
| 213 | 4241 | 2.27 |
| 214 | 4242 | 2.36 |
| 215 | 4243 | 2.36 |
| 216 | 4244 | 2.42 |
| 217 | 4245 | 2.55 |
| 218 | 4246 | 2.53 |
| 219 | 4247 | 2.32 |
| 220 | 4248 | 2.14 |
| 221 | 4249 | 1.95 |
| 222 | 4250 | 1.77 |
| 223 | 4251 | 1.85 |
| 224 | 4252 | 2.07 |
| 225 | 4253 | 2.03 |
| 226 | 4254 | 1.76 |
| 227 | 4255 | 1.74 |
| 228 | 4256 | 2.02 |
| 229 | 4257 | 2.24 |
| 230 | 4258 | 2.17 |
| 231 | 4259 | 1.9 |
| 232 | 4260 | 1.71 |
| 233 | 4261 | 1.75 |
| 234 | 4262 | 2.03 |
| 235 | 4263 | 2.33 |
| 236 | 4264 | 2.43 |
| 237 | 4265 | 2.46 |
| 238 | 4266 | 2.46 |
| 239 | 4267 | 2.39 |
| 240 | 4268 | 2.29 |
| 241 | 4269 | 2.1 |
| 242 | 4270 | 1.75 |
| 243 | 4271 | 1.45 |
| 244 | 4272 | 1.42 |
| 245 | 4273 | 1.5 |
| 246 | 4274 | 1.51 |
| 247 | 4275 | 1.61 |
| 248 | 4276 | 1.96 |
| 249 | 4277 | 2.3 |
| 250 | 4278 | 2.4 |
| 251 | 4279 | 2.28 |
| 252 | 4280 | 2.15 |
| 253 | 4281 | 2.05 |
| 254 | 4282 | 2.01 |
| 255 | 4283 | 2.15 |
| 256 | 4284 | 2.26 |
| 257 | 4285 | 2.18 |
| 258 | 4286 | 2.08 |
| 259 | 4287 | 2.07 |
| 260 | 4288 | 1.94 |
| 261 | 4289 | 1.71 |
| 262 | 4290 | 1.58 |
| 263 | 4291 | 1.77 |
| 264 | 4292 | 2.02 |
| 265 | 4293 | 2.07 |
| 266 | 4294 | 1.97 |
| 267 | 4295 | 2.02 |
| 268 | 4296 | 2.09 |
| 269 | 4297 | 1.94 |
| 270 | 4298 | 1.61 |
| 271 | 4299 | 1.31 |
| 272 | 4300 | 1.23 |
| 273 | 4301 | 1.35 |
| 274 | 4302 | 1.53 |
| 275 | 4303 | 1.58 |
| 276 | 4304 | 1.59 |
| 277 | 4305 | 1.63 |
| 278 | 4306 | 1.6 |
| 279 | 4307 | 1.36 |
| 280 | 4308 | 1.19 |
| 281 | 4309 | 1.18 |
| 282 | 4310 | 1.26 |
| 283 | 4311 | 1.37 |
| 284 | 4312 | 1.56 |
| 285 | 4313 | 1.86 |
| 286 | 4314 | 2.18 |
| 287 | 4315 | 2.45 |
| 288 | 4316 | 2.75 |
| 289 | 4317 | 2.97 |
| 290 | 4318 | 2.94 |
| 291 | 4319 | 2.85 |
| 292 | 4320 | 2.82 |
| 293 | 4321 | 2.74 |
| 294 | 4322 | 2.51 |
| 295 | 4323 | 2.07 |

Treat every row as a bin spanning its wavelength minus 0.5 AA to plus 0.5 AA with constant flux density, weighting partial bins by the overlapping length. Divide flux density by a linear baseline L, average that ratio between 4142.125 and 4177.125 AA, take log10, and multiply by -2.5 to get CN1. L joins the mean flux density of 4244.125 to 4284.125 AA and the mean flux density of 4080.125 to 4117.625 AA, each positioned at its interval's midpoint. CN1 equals 0.03 mag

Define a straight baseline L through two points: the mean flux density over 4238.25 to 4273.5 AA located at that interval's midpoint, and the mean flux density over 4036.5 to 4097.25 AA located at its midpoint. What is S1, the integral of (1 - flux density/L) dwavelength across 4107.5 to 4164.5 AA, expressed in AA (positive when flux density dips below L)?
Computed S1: -4.5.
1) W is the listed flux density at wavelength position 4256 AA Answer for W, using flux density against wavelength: 2.02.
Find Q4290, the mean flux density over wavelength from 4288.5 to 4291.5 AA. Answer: 1.69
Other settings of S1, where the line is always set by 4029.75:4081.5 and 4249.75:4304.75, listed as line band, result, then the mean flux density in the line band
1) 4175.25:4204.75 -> -3.5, 2.13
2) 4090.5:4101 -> -2.9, 2.39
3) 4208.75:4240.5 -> -3.3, 2.11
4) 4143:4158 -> -1.3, 2.06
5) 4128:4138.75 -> -1.1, 2.09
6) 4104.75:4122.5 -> -4.4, 2.35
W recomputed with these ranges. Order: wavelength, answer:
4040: 2.05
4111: 2.27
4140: 2.56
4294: 1.97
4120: 2.39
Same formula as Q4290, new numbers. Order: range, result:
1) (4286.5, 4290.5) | 1.83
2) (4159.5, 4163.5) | 2.49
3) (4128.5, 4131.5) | 2.11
